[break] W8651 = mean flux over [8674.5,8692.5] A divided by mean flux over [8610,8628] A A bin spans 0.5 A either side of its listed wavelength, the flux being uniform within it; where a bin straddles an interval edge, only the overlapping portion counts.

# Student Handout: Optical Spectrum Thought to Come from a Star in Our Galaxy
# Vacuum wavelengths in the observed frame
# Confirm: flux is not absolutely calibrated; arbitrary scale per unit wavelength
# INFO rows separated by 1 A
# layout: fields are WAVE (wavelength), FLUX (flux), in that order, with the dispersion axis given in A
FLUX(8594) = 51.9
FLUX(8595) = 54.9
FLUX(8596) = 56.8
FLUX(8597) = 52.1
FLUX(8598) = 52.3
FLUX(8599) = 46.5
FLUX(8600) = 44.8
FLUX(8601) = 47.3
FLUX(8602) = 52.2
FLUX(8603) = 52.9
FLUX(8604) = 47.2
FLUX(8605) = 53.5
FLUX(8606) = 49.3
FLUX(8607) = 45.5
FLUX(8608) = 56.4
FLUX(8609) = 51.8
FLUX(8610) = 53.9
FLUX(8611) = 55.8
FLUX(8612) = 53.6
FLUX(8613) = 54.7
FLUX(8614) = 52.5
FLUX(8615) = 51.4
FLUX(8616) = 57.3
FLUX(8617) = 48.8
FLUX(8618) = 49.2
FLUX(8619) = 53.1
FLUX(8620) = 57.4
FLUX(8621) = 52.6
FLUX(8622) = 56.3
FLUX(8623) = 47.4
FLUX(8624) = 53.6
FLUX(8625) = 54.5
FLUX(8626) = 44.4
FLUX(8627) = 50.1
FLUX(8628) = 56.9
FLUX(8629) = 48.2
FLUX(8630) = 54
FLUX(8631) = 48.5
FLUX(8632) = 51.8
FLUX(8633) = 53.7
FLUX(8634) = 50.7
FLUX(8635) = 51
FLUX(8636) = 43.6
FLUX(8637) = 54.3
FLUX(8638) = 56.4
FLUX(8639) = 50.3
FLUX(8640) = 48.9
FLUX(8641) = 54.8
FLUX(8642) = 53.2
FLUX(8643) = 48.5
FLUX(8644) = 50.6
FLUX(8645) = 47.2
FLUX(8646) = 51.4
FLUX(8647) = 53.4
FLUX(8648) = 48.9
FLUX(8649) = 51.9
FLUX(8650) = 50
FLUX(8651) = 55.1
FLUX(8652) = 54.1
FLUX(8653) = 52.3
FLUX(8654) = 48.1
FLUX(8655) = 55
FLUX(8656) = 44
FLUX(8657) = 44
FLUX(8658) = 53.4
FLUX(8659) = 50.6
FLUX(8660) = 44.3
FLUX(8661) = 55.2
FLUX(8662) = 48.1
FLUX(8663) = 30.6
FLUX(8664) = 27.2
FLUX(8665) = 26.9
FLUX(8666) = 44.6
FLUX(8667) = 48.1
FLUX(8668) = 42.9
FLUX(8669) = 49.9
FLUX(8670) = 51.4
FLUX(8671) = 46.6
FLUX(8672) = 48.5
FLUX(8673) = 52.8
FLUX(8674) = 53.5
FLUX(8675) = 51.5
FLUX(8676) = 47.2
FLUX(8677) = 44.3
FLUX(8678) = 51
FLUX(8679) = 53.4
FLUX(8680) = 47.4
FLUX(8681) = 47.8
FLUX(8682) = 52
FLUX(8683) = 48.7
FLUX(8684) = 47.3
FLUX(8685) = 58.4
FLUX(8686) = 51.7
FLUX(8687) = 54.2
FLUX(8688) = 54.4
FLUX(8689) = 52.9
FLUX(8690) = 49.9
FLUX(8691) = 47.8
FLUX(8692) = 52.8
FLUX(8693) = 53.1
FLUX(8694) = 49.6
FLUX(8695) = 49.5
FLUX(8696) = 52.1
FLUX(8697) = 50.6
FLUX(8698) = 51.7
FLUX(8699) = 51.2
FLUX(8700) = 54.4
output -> 0.96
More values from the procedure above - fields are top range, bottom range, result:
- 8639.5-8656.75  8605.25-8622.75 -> 0.96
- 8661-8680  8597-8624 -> 0.89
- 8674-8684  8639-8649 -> 0.97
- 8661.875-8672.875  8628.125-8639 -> 0.83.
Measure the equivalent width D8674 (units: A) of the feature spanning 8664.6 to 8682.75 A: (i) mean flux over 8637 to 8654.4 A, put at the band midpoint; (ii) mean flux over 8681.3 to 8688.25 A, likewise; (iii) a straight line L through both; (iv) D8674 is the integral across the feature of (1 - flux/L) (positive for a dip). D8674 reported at 1.4 A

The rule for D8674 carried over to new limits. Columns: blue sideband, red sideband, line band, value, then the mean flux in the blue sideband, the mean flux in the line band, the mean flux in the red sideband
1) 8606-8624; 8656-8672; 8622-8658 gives -1.9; 52.7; 51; 44.4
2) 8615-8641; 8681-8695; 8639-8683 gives 2.8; 51.8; 48.4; 51.5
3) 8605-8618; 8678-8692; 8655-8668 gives 2.0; 52.5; 43.5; 51.3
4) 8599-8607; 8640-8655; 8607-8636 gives -1.2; 49.1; 52.2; 51.4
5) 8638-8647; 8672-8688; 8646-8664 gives 0.8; 51.1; 48.8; 50.8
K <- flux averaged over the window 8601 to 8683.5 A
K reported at 50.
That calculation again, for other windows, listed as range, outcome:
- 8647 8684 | 47.9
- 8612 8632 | 52.2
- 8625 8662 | 50.8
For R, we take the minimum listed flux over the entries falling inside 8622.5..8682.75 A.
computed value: 26.9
